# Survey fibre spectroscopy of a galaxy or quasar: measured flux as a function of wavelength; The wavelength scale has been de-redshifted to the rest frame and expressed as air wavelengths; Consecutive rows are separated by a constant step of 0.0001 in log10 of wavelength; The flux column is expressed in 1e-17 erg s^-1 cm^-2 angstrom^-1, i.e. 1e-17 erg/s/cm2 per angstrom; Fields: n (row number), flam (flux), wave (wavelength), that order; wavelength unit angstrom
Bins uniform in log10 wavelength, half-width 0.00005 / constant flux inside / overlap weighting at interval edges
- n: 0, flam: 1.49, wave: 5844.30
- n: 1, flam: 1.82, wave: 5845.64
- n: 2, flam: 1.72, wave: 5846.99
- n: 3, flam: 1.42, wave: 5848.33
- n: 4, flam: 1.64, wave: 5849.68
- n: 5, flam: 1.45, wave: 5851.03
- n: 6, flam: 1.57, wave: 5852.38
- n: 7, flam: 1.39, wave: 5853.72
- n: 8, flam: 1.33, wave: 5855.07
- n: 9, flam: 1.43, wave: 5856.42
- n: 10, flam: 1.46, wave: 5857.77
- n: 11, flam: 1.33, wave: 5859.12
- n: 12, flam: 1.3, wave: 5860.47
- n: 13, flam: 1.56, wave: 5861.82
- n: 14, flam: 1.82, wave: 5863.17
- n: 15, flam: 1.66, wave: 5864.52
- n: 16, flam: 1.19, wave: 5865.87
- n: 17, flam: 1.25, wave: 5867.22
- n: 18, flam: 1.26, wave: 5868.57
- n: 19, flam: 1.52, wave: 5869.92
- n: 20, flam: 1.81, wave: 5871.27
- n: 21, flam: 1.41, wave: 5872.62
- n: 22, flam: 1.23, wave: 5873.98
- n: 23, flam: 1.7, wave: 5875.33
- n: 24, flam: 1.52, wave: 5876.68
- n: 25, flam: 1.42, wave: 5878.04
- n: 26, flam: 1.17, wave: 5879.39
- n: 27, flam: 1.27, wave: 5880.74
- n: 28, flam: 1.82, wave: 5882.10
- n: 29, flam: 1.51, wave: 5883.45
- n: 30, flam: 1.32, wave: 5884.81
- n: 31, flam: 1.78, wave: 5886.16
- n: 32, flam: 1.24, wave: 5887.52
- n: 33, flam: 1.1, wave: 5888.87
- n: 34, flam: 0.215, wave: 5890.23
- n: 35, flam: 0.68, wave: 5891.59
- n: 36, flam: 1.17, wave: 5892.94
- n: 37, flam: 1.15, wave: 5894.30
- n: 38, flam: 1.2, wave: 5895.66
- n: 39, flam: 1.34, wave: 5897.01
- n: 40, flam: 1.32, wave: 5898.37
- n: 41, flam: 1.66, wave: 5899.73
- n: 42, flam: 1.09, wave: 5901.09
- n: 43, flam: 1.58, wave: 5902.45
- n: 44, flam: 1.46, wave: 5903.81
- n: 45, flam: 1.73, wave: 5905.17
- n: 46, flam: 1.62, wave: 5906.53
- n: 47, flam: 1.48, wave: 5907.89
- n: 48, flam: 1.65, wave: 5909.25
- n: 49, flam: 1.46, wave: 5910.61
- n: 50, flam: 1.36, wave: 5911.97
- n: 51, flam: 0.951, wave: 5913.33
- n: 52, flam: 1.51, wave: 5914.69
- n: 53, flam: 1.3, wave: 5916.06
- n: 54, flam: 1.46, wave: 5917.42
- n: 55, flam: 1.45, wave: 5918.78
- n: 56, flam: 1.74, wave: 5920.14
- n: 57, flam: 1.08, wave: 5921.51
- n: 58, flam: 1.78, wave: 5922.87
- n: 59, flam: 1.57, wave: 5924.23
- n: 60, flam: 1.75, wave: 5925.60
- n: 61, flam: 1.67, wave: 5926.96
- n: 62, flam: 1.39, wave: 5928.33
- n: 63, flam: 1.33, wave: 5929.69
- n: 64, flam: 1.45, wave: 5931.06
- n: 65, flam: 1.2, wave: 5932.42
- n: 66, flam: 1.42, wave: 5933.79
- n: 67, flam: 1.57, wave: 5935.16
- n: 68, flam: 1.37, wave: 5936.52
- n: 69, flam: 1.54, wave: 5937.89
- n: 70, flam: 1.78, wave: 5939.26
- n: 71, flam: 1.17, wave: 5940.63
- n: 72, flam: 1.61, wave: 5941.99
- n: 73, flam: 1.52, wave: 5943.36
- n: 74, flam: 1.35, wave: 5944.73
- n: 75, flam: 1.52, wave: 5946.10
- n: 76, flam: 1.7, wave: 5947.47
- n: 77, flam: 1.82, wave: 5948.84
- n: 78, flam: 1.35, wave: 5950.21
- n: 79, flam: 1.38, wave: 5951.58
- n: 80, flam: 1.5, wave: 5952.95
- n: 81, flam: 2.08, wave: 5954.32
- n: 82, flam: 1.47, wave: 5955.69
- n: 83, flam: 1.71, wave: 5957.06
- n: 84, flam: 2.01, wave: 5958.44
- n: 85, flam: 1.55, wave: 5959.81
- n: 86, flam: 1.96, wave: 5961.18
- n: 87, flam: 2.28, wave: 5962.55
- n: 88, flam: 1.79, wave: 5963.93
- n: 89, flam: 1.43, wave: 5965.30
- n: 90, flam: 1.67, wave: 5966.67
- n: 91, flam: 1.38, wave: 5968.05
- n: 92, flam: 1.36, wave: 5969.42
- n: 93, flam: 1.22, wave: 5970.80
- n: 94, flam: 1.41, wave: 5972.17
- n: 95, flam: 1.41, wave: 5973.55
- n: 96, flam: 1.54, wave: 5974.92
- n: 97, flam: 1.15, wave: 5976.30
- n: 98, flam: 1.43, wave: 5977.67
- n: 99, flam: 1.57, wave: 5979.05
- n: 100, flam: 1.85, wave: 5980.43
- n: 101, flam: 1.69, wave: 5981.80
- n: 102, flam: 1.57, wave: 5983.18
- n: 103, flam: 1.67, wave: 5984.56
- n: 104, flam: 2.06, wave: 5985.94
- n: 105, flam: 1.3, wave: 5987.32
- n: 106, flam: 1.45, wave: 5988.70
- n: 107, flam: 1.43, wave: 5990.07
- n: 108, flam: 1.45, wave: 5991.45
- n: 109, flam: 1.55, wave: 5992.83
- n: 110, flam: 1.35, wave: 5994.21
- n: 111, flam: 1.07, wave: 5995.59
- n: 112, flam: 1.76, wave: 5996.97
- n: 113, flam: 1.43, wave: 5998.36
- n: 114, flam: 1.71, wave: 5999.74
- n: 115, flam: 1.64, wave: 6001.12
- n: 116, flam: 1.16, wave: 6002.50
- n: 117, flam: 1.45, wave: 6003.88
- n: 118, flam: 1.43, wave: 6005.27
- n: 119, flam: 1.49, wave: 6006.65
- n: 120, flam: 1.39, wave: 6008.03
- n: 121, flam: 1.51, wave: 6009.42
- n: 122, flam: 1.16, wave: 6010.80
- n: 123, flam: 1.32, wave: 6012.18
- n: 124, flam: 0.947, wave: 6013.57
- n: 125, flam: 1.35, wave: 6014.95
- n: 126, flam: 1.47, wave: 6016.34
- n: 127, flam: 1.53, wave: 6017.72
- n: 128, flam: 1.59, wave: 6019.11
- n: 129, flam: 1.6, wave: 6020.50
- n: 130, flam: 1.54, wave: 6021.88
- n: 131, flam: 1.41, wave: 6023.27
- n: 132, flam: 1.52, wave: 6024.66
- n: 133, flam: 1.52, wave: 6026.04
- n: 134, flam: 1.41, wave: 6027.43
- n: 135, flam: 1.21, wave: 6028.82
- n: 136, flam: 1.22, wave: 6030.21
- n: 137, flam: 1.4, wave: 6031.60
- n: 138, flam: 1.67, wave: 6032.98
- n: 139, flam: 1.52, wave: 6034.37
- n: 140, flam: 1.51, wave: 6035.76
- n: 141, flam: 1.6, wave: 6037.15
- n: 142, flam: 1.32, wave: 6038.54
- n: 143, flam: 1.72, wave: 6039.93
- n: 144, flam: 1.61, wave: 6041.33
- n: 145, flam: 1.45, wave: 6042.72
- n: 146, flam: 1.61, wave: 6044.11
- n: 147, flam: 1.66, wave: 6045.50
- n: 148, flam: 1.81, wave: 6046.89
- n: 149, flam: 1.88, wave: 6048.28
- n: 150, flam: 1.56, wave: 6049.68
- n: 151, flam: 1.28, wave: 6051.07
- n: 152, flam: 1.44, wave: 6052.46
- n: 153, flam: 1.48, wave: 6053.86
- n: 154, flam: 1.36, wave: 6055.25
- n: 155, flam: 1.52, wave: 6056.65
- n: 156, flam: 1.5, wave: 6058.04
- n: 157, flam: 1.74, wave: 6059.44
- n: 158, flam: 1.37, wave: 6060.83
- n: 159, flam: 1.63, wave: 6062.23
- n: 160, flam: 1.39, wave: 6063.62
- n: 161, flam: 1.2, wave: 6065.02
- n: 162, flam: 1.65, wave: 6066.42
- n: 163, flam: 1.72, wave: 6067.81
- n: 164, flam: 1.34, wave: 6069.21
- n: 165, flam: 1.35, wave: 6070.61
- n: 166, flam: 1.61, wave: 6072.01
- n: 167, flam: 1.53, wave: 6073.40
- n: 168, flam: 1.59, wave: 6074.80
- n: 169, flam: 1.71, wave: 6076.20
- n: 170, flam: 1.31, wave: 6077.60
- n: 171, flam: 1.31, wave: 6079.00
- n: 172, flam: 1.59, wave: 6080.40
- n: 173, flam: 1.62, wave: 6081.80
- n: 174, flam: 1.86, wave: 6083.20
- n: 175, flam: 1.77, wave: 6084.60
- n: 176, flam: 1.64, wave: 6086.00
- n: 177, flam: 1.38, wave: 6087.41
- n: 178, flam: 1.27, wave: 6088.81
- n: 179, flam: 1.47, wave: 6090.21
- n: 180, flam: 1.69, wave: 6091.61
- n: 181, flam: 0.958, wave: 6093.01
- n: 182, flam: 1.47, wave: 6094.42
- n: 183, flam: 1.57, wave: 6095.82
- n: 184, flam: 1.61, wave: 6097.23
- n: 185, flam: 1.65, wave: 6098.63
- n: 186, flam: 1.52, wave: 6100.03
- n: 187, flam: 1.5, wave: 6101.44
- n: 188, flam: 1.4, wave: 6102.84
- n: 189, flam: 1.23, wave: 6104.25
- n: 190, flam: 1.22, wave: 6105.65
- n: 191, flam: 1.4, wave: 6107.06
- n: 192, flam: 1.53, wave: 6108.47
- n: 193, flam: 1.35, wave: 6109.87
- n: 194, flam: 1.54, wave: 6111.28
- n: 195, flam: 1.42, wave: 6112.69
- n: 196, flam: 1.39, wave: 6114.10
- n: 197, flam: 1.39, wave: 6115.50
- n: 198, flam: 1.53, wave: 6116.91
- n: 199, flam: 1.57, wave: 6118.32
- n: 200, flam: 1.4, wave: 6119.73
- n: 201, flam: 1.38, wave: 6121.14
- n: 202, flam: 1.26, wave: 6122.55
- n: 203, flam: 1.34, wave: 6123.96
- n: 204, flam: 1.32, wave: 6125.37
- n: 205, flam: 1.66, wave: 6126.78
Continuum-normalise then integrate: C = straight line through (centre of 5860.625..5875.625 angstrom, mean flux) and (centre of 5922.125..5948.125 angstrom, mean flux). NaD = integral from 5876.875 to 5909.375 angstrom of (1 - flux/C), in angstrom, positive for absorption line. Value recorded 3.51 angstrom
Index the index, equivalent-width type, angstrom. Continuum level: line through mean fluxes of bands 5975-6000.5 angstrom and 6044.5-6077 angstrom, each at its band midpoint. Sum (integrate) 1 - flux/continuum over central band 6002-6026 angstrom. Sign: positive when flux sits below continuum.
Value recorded 1.9 angstrom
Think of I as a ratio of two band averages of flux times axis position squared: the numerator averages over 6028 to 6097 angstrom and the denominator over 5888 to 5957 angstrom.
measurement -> 1.11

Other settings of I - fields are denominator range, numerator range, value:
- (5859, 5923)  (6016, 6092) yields 1.16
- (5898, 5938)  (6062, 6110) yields 1.07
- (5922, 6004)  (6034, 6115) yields 1.01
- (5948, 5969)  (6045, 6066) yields 0.93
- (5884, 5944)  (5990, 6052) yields 1.10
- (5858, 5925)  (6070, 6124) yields 1.13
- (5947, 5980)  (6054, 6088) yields 1.00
